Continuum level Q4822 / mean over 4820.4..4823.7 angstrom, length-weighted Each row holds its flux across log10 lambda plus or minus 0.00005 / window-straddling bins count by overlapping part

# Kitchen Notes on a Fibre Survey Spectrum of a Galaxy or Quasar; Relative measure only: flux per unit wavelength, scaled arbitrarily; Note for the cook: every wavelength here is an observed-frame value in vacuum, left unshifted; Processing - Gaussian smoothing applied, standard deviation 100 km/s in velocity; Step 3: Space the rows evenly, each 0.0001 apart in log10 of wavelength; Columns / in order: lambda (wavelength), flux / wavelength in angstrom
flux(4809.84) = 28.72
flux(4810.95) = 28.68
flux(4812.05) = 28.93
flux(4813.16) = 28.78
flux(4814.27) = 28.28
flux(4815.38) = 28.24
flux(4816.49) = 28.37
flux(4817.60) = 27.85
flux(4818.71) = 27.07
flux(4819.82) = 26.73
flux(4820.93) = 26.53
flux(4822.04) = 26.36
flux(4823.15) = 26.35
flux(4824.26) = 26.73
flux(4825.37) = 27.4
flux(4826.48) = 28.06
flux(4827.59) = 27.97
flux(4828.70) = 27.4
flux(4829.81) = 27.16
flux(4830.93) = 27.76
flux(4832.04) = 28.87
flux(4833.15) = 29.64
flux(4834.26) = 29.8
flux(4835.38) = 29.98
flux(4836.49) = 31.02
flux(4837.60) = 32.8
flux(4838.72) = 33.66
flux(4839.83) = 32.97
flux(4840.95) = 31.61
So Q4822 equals 26.4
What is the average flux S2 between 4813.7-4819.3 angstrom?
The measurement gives 27.9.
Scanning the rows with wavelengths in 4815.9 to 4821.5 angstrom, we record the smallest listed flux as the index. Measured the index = 26.53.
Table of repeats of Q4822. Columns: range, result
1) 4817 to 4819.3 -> 27.4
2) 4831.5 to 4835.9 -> 29.6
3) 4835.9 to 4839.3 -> 32.5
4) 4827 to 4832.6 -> 27.8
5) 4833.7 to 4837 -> 30.3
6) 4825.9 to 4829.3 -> 27.9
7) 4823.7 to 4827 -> 27.4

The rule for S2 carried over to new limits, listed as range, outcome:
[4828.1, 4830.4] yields 27.3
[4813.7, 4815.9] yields 28.2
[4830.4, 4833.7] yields 28.8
